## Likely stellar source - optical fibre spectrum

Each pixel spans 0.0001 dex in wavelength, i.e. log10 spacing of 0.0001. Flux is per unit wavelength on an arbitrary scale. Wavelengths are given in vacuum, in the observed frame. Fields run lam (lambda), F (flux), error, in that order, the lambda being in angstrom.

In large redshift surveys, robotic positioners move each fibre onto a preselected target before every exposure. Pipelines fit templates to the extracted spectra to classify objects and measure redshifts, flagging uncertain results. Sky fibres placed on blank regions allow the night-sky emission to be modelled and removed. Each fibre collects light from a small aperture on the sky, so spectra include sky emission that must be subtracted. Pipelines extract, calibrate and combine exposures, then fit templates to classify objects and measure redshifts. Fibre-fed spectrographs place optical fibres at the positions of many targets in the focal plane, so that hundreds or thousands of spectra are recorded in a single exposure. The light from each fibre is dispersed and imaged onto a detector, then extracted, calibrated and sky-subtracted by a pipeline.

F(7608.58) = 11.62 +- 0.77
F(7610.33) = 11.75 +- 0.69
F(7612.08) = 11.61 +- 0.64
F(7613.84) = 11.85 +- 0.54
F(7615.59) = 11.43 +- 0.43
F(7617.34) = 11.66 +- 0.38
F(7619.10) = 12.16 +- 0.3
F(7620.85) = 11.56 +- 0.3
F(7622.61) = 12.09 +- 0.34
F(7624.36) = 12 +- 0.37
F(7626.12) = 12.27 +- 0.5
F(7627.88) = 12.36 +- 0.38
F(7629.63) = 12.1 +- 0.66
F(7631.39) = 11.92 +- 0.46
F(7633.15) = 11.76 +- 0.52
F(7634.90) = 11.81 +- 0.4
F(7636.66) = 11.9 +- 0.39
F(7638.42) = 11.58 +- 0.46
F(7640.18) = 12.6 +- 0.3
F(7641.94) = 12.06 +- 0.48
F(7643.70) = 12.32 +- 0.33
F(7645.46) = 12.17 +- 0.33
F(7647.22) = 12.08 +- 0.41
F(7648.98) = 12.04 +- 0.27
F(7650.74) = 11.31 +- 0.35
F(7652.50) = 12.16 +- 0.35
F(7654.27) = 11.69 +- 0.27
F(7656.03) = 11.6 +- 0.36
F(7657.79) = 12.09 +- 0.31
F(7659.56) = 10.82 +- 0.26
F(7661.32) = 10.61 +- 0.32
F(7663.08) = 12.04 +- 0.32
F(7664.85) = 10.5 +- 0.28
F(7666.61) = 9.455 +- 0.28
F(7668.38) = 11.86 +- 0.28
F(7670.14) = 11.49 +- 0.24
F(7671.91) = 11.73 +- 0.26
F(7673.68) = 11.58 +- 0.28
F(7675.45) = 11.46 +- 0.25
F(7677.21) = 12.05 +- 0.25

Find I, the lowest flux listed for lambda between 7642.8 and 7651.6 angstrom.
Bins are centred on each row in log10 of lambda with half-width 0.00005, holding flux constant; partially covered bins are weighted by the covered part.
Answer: 11.31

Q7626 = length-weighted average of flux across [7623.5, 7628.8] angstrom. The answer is 12.2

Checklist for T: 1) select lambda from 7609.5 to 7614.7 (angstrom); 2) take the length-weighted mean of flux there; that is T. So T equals 11.7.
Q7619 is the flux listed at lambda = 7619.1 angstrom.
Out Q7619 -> 12.16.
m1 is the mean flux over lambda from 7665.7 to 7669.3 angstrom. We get 10.7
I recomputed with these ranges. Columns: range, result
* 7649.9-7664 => 10.61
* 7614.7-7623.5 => 11.43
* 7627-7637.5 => 11.76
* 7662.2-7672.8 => 9.455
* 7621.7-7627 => 12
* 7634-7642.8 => 11.58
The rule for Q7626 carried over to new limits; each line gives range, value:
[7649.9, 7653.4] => 11.7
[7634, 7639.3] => 11.8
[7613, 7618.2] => 11.7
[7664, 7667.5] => 9.98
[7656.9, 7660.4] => 11.5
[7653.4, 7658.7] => 11.8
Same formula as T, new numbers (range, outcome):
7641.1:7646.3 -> 12.2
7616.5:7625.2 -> 11.9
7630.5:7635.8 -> 11.8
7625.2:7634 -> 12.1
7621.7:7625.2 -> 12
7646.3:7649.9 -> 12.1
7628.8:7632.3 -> 12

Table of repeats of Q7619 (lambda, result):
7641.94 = 12.06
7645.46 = 12.17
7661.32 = 10.61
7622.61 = 12.09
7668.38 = 11.86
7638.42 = 11.58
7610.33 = 11.75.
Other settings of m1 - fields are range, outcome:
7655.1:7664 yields 11.4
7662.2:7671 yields 11.1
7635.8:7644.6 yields 12.1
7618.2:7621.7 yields 11.9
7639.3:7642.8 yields 12.3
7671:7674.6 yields 11.6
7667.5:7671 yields 11.7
